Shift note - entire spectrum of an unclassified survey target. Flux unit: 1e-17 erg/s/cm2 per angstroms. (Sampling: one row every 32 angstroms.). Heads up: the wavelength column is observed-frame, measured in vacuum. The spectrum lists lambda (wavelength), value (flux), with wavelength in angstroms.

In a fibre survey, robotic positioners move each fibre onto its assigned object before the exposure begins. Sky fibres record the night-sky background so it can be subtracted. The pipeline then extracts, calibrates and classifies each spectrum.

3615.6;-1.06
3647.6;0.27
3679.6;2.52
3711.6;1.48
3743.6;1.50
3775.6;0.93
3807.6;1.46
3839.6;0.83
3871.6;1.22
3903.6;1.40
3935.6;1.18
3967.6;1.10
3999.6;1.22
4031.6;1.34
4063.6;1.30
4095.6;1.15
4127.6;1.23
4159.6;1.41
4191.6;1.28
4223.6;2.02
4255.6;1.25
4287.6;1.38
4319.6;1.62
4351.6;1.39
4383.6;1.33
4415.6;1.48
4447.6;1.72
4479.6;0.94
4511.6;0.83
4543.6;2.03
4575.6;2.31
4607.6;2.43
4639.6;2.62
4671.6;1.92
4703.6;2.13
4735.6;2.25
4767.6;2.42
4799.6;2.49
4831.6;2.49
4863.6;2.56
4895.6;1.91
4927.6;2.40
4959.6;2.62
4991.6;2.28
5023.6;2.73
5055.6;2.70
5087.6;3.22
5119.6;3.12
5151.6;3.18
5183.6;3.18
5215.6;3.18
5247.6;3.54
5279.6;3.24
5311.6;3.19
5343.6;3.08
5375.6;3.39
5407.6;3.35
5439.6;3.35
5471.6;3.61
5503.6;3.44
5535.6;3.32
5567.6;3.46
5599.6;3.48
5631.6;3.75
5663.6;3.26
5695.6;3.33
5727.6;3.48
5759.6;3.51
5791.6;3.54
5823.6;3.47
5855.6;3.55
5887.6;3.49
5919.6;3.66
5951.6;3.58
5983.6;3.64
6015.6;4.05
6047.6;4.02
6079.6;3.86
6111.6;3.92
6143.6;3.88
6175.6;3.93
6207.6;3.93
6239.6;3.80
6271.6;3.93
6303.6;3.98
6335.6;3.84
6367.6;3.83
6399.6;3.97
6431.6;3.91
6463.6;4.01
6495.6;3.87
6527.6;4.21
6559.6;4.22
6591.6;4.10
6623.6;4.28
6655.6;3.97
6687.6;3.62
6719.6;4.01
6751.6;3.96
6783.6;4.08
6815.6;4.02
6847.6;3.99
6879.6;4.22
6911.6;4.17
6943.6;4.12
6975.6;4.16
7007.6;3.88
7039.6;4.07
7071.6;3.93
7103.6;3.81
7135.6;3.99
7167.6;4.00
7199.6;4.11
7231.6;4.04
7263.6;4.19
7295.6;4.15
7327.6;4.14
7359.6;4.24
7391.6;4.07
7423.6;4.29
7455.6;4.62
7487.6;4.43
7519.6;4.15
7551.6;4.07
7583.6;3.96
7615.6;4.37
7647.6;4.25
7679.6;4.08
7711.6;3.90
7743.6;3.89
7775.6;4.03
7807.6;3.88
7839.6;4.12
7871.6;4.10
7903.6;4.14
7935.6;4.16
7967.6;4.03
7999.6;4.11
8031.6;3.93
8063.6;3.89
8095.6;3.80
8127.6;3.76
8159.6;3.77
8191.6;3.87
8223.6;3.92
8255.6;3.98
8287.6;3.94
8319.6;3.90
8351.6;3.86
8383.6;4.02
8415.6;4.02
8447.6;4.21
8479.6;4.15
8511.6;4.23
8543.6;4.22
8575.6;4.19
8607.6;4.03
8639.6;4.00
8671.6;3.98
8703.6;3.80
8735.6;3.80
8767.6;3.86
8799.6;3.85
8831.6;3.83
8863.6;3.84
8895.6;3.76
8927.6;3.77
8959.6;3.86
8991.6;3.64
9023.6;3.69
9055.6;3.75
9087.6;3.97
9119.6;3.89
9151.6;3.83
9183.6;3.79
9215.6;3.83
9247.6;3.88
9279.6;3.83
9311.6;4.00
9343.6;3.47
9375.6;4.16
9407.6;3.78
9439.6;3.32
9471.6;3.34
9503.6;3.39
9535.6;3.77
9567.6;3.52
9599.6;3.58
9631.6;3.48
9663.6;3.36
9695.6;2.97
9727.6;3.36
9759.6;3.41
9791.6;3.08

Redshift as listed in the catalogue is 0.14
